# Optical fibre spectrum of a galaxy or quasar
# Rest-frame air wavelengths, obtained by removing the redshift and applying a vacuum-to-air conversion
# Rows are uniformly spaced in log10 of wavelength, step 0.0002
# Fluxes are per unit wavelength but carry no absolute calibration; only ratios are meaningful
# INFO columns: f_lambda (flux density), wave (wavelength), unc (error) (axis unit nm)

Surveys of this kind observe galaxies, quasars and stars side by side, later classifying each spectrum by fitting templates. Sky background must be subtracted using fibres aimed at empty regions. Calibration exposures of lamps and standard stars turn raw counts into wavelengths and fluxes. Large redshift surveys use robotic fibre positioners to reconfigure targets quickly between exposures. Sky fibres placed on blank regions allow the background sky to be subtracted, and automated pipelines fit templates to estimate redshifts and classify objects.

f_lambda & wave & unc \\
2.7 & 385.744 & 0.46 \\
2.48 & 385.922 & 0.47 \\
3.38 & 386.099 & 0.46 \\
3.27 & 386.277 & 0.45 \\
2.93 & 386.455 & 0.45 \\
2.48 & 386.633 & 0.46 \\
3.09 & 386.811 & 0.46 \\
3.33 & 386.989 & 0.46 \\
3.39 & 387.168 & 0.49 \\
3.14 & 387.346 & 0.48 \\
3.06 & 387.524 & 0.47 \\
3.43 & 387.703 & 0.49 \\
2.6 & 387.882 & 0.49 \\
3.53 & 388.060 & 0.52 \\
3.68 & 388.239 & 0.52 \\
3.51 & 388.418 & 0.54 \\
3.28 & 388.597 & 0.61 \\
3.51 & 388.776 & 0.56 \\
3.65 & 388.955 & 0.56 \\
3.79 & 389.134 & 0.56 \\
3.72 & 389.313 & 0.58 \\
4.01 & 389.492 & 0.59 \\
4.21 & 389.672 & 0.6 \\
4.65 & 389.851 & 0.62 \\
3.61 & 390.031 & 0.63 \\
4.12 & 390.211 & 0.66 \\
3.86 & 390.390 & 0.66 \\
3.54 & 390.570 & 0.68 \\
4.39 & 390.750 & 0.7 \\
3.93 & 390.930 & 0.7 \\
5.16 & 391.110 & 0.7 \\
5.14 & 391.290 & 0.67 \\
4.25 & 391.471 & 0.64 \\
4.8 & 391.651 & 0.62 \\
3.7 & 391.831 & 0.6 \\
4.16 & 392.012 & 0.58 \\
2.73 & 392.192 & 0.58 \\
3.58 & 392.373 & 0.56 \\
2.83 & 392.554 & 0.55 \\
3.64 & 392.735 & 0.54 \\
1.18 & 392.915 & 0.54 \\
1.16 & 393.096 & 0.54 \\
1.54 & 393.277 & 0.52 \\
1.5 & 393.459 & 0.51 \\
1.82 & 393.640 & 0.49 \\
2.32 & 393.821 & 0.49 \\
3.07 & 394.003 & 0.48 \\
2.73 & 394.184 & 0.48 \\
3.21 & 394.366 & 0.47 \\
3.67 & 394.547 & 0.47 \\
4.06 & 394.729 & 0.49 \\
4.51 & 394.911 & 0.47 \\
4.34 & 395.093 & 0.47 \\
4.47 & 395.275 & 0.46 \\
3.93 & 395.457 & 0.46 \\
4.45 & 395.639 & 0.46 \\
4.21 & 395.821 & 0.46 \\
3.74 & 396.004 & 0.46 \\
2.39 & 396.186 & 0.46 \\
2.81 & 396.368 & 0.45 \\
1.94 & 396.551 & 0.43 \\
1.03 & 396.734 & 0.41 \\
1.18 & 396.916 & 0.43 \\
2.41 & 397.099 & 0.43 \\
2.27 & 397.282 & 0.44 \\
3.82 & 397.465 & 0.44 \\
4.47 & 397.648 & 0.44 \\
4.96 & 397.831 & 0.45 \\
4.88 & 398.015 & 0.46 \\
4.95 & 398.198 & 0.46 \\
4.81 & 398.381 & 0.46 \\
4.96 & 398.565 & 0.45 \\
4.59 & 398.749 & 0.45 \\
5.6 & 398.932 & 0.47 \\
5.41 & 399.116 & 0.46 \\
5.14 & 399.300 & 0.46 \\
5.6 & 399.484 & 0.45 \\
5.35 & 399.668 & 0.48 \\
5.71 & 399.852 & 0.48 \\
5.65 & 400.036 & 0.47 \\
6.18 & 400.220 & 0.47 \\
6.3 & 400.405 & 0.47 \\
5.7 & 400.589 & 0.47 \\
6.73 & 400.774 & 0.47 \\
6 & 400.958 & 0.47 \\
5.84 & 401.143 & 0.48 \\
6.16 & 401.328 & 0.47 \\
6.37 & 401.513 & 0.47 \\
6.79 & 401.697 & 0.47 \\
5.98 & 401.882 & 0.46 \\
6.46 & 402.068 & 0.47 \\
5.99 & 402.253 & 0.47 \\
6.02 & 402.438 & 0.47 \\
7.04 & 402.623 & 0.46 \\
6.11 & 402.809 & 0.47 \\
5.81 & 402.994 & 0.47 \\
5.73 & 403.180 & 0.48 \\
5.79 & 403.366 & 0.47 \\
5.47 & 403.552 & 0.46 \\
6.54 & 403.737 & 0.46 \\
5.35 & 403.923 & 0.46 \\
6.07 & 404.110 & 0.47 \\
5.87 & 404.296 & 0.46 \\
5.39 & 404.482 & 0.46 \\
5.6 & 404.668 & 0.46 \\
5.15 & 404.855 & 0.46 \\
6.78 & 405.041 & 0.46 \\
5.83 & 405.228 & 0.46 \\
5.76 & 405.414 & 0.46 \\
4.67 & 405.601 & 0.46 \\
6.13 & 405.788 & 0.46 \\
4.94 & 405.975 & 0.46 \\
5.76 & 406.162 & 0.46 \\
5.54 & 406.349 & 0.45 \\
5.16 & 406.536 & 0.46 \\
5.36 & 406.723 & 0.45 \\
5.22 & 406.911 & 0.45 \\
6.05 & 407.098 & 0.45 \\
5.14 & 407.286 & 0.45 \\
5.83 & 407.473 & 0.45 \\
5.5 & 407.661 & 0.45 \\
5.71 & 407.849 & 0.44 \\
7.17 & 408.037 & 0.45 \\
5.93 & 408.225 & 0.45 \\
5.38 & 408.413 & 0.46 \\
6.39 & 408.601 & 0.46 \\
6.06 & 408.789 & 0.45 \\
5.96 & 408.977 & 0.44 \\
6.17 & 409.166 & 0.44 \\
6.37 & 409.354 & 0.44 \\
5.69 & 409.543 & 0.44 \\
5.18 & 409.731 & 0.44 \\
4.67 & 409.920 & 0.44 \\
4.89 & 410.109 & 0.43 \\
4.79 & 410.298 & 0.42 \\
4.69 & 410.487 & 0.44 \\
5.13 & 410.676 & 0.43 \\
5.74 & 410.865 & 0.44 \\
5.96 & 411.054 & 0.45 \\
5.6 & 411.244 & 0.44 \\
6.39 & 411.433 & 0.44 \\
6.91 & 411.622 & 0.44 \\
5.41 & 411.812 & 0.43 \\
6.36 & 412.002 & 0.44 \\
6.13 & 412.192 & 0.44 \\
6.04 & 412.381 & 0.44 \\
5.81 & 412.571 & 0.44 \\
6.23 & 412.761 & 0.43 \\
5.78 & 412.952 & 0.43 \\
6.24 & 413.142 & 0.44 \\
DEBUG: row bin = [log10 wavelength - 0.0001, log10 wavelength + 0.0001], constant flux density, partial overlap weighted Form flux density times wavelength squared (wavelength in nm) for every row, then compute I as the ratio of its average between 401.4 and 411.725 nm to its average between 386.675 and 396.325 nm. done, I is 1.79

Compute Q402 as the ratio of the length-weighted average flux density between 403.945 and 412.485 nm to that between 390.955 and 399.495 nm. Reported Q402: 1.59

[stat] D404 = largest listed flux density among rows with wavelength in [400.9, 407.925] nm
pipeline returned 7.04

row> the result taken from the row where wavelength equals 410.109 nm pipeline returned 4.89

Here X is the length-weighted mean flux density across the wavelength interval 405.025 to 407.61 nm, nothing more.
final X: 5.55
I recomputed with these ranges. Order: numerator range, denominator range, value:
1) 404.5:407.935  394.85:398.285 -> 1.66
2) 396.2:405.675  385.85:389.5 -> 1.70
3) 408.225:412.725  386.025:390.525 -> 1.84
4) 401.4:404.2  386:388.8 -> 2.05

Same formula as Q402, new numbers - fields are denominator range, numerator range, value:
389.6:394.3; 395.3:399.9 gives 1.19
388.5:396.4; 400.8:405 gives 1.70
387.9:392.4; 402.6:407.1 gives 1.45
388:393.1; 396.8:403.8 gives 1.44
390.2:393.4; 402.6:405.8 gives 1.66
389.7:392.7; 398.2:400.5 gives 1.35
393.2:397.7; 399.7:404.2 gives 2.00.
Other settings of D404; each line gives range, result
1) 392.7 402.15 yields 6.79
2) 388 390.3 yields 4.65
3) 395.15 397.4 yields 4.47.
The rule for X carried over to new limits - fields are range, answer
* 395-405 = 5.04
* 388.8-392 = 4.14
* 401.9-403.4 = 6.12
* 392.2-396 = 3.12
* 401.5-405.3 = 6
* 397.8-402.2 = 5.69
